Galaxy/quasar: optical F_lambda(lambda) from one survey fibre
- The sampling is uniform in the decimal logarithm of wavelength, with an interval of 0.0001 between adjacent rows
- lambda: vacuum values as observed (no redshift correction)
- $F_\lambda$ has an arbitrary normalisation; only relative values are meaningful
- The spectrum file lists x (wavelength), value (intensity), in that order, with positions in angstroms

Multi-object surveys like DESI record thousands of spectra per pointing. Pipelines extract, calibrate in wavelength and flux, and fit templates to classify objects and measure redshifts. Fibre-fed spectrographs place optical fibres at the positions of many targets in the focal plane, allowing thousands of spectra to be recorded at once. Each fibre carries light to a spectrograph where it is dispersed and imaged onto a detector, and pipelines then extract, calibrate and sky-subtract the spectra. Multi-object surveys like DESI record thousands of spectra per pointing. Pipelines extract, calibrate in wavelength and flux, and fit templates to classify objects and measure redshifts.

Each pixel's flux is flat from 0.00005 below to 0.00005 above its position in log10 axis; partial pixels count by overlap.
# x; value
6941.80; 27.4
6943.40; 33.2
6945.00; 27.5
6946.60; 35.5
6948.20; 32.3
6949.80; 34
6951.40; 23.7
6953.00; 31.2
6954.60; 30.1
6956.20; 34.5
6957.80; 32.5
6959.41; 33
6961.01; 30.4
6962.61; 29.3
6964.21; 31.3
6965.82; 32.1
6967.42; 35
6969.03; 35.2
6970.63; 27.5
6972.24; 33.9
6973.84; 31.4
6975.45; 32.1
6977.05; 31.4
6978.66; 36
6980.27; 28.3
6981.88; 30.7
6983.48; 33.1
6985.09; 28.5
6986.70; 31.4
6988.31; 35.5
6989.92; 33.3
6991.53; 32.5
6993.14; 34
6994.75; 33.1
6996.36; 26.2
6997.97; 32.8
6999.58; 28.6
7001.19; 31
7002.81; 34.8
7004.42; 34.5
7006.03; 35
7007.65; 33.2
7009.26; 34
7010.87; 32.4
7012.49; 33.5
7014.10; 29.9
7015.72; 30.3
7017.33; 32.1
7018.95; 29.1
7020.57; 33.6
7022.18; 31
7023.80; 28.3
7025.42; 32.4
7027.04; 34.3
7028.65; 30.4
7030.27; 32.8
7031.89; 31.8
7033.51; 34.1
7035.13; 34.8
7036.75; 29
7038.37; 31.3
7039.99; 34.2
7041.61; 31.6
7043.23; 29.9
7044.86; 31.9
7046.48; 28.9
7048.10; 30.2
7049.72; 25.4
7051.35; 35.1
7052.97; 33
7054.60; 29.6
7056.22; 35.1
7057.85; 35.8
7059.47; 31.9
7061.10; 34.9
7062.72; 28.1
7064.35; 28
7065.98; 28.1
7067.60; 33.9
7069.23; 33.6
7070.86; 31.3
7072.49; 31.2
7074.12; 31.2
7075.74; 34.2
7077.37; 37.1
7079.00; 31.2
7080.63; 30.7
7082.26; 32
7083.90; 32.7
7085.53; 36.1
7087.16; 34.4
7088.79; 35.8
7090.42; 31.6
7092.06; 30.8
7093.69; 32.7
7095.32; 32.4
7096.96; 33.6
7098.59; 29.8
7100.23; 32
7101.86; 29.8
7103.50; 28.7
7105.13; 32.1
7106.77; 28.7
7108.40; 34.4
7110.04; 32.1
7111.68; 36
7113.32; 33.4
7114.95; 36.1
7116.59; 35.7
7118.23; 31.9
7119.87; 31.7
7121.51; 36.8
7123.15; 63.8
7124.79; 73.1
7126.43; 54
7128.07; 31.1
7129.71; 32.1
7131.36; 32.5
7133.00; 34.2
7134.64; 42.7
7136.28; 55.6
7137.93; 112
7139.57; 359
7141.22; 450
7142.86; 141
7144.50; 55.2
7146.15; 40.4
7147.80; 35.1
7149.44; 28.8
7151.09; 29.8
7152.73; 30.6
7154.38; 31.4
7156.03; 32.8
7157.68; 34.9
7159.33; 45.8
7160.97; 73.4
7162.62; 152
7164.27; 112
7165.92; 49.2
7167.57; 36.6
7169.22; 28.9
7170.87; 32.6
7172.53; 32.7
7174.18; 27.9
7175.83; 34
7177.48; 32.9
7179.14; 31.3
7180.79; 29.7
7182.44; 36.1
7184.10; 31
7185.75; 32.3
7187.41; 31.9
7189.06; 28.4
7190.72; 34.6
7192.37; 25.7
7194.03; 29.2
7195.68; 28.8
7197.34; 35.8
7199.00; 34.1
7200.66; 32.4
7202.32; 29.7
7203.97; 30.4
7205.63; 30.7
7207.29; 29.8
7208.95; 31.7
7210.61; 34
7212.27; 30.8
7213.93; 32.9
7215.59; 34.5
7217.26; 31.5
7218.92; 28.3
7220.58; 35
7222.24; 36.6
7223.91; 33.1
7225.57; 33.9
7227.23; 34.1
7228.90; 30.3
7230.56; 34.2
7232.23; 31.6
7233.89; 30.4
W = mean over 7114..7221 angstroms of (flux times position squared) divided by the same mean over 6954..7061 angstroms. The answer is 1.73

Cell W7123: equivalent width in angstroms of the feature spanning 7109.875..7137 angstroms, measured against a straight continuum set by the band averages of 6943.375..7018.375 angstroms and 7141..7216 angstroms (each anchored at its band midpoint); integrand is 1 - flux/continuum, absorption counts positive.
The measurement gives 1.1 angstroms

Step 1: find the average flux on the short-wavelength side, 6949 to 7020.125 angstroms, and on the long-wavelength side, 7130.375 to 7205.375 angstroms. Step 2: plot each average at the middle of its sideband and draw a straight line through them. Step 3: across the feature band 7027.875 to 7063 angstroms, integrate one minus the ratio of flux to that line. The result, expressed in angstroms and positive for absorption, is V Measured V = 7.9 angstroms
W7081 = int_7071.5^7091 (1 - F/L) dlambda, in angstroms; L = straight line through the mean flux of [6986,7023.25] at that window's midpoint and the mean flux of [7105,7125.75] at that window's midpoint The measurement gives 2.1 angstroms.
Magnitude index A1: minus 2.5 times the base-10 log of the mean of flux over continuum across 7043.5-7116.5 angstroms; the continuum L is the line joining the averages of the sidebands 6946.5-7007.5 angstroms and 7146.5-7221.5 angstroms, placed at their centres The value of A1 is 0.087 mag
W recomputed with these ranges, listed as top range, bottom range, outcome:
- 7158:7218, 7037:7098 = 1.26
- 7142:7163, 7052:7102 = 1.74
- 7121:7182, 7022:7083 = 2.23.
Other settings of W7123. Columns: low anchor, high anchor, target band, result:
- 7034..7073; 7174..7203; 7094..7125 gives -4.0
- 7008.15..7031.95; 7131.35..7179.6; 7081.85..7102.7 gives 8.5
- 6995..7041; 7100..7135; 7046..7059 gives 0.8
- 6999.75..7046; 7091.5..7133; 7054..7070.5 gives 1.0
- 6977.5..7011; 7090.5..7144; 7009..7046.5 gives 8.5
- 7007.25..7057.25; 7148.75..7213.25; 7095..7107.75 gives 1.5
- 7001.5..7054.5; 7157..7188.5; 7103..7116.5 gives 2.4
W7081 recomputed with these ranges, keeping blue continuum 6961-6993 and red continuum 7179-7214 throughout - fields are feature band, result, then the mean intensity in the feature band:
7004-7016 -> -0.37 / 32.9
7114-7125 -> -3.76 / 42.4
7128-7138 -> -4.30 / 45.1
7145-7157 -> -0.68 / 33.3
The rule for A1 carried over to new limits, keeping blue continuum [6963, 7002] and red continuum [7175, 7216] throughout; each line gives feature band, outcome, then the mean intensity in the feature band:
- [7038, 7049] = 0.02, 31.1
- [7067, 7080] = -0.04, 32.9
